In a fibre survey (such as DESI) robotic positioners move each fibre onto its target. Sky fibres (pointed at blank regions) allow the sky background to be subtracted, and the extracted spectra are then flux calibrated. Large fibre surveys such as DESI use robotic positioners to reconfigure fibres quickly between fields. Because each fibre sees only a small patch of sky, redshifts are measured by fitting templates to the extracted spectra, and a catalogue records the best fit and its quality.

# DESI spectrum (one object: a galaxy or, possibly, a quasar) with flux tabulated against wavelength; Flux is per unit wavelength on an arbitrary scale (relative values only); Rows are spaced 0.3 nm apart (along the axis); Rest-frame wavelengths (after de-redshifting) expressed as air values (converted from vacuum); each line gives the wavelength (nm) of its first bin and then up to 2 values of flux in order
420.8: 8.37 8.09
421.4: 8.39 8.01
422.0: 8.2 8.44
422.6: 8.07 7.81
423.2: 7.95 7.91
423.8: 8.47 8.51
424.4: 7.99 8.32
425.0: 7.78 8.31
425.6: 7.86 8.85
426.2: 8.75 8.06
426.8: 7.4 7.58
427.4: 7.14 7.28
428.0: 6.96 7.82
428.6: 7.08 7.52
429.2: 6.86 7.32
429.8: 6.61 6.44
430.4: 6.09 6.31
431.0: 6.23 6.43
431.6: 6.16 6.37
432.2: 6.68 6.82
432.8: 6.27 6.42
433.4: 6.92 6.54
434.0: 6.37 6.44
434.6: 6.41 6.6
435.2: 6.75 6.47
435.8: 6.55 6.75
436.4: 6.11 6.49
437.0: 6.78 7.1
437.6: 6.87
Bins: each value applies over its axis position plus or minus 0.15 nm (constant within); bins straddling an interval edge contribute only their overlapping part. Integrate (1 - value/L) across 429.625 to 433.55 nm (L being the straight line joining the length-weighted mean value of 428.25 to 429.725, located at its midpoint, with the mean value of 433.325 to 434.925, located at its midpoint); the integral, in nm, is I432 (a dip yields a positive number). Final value 0.25 nm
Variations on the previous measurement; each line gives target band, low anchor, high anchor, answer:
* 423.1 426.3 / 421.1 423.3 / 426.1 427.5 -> -0.12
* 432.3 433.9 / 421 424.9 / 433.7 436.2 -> 0.05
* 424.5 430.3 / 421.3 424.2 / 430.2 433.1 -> -0.26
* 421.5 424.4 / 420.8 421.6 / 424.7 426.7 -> 0.04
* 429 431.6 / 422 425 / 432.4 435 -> 0.20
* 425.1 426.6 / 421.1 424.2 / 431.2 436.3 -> -0.13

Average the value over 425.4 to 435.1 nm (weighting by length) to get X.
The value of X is 6.96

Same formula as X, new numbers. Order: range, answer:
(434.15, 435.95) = 6.54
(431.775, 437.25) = 6.55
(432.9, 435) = 6.52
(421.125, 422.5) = 8.24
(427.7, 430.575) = 6.98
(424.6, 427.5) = 8.01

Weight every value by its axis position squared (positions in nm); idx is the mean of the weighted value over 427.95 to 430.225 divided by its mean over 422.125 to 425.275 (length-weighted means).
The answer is 0.9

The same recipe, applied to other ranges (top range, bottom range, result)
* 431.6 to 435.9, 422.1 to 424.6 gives 0.84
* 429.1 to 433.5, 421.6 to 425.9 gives 0.83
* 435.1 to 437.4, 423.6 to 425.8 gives 0.85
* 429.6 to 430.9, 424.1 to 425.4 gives 0.81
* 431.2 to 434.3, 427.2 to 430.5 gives 0.94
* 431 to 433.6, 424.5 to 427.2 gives 0.83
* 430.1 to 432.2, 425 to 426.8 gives 0.78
